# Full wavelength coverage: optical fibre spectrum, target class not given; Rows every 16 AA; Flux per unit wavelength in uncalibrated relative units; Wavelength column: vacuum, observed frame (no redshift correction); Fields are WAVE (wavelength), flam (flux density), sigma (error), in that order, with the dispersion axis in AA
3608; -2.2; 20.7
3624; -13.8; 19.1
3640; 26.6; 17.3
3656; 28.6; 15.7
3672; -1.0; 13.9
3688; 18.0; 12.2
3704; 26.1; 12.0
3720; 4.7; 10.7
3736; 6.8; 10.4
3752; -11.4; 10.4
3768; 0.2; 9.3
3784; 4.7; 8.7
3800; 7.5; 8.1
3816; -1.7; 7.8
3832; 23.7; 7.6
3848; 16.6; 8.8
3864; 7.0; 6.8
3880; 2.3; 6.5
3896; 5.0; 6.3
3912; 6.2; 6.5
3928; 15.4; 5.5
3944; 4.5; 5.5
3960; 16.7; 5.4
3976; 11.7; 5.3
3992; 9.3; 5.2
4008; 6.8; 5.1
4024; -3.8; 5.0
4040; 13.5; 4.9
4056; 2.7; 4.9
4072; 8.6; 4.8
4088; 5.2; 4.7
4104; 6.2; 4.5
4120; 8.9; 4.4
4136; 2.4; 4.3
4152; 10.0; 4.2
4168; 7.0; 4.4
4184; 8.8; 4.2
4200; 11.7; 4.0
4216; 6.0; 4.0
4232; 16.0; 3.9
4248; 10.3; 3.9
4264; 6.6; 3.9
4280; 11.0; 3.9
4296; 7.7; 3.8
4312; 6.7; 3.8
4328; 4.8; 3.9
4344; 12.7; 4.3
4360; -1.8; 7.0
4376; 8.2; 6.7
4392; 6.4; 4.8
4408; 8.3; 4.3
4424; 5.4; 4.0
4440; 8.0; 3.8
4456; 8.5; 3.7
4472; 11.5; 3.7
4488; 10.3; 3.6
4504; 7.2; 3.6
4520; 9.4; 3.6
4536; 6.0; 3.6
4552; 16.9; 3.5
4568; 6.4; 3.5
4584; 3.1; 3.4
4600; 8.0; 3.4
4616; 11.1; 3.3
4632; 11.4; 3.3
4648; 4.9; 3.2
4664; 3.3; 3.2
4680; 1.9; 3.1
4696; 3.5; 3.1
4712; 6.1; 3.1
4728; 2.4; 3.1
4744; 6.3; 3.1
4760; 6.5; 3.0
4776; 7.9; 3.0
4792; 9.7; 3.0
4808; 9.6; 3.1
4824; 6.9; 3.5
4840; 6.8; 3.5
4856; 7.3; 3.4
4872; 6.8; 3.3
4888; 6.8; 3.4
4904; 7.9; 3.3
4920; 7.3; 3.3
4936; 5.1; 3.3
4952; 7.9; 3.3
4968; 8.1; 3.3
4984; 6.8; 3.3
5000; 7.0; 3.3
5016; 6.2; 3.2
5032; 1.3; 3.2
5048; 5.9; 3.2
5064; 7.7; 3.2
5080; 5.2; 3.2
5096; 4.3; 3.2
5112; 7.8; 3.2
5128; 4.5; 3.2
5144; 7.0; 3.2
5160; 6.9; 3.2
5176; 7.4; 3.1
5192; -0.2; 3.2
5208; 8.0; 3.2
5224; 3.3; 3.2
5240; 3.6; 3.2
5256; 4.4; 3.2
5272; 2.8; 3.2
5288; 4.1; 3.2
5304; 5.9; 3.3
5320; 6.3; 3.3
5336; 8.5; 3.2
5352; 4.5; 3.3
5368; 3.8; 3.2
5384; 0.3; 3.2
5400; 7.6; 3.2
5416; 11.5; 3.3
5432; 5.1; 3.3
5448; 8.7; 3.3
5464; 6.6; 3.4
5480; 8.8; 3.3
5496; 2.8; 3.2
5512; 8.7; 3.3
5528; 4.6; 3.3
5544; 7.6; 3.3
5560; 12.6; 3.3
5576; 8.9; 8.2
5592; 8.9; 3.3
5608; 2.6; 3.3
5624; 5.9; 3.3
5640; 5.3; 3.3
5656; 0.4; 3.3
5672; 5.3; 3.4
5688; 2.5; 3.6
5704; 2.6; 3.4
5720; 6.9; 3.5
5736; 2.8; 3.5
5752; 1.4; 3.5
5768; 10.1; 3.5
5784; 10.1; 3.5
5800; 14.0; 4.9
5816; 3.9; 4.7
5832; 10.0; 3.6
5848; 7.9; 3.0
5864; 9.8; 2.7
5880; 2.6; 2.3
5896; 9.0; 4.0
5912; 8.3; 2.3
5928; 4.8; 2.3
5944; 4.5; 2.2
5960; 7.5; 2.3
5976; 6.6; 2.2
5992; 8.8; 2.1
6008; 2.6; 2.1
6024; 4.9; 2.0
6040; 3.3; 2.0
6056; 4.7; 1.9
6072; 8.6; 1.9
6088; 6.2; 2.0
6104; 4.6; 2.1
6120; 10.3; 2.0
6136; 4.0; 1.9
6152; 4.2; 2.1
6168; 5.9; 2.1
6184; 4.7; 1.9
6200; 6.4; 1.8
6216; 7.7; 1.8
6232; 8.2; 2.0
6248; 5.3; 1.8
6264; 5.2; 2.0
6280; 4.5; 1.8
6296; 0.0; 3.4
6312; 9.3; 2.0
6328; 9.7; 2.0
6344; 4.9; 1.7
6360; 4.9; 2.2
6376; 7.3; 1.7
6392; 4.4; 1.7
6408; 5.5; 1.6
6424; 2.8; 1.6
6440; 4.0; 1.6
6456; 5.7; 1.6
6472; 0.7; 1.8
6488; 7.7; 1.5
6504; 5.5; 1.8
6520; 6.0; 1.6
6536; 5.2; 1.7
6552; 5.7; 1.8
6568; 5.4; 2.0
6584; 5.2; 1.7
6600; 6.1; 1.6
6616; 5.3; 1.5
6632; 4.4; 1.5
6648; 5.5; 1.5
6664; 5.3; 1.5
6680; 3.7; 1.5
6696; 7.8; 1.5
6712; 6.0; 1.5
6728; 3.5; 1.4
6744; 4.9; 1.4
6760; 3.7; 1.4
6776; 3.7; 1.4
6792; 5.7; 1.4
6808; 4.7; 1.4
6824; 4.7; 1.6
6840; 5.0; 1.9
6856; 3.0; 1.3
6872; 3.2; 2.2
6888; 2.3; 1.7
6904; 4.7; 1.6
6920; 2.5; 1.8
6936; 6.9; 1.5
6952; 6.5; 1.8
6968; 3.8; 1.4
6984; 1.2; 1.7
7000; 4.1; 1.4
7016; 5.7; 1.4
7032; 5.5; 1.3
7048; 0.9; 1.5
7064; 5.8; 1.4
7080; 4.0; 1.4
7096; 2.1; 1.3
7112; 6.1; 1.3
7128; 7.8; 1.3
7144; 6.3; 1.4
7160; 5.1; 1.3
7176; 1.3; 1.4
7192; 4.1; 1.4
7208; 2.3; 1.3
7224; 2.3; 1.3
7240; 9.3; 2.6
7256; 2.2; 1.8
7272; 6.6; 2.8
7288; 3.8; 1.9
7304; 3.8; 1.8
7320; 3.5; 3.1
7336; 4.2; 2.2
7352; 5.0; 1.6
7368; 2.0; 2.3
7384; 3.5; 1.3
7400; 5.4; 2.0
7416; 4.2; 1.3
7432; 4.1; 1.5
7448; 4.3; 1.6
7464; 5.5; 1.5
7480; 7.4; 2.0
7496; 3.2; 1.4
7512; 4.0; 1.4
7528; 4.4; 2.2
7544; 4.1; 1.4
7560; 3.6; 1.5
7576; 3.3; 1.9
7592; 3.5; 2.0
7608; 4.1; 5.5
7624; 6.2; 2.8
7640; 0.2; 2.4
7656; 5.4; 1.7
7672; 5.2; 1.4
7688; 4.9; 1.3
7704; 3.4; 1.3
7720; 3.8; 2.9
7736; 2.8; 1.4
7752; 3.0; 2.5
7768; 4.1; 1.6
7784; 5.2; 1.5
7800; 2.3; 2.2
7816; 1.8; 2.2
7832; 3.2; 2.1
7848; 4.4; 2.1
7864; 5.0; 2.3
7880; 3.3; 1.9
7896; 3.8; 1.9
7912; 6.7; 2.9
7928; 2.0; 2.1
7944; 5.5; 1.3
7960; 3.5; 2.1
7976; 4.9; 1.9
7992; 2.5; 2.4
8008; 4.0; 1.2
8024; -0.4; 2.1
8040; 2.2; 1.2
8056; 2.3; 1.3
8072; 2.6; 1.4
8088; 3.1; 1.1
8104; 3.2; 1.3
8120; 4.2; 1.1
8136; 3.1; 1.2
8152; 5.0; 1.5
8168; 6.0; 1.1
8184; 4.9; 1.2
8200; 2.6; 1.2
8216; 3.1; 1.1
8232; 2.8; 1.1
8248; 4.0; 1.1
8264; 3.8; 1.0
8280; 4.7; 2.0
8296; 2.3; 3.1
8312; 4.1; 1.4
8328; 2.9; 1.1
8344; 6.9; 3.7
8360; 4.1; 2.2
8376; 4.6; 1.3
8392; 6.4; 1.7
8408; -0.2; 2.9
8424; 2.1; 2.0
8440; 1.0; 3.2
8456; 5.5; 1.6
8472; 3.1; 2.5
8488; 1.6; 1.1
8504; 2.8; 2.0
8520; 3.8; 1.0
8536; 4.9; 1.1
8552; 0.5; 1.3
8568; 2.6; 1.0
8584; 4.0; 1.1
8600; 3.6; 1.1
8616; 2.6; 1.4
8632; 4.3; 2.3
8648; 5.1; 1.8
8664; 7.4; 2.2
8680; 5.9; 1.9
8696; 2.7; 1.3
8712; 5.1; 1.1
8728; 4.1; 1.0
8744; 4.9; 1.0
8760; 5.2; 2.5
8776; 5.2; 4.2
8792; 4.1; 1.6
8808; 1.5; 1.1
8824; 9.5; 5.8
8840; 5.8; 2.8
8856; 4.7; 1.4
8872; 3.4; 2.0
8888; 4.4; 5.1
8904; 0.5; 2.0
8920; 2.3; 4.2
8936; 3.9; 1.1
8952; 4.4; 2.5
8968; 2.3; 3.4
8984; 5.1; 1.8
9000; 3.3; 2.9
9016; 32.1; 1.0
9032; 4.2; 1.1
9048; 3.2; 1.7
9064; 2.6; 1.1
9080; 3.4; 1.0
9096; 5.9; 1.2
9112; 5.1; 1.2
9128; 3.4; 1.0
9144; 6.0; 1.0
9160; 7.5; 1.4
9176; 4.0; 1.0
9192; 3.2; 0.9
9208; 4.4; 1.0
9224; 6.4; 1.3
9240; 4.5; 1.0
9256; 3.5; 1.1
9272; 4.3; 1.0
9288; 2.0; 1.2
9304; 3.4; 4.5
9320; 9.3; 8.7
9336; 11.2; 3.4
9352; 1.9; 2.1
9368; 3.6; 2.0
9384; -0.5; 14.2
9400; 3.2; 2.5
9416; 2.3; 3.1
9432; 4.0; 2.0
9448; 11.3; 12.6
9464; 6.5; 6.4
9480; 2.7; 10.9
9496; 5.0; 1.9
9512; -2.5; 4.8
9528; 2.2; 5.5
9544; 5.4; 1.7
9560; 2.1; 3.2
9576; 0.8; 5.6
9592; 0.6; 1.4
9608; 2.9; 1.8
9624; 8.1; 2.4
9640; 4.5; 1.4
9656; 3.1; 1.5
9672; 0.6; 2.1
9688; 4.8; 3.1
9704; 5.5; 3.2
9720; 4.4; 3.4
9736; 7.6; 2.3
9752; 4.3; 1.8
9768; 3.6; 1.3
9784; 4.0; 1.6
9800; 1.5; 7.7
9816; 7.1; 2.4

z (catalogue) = 1.42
